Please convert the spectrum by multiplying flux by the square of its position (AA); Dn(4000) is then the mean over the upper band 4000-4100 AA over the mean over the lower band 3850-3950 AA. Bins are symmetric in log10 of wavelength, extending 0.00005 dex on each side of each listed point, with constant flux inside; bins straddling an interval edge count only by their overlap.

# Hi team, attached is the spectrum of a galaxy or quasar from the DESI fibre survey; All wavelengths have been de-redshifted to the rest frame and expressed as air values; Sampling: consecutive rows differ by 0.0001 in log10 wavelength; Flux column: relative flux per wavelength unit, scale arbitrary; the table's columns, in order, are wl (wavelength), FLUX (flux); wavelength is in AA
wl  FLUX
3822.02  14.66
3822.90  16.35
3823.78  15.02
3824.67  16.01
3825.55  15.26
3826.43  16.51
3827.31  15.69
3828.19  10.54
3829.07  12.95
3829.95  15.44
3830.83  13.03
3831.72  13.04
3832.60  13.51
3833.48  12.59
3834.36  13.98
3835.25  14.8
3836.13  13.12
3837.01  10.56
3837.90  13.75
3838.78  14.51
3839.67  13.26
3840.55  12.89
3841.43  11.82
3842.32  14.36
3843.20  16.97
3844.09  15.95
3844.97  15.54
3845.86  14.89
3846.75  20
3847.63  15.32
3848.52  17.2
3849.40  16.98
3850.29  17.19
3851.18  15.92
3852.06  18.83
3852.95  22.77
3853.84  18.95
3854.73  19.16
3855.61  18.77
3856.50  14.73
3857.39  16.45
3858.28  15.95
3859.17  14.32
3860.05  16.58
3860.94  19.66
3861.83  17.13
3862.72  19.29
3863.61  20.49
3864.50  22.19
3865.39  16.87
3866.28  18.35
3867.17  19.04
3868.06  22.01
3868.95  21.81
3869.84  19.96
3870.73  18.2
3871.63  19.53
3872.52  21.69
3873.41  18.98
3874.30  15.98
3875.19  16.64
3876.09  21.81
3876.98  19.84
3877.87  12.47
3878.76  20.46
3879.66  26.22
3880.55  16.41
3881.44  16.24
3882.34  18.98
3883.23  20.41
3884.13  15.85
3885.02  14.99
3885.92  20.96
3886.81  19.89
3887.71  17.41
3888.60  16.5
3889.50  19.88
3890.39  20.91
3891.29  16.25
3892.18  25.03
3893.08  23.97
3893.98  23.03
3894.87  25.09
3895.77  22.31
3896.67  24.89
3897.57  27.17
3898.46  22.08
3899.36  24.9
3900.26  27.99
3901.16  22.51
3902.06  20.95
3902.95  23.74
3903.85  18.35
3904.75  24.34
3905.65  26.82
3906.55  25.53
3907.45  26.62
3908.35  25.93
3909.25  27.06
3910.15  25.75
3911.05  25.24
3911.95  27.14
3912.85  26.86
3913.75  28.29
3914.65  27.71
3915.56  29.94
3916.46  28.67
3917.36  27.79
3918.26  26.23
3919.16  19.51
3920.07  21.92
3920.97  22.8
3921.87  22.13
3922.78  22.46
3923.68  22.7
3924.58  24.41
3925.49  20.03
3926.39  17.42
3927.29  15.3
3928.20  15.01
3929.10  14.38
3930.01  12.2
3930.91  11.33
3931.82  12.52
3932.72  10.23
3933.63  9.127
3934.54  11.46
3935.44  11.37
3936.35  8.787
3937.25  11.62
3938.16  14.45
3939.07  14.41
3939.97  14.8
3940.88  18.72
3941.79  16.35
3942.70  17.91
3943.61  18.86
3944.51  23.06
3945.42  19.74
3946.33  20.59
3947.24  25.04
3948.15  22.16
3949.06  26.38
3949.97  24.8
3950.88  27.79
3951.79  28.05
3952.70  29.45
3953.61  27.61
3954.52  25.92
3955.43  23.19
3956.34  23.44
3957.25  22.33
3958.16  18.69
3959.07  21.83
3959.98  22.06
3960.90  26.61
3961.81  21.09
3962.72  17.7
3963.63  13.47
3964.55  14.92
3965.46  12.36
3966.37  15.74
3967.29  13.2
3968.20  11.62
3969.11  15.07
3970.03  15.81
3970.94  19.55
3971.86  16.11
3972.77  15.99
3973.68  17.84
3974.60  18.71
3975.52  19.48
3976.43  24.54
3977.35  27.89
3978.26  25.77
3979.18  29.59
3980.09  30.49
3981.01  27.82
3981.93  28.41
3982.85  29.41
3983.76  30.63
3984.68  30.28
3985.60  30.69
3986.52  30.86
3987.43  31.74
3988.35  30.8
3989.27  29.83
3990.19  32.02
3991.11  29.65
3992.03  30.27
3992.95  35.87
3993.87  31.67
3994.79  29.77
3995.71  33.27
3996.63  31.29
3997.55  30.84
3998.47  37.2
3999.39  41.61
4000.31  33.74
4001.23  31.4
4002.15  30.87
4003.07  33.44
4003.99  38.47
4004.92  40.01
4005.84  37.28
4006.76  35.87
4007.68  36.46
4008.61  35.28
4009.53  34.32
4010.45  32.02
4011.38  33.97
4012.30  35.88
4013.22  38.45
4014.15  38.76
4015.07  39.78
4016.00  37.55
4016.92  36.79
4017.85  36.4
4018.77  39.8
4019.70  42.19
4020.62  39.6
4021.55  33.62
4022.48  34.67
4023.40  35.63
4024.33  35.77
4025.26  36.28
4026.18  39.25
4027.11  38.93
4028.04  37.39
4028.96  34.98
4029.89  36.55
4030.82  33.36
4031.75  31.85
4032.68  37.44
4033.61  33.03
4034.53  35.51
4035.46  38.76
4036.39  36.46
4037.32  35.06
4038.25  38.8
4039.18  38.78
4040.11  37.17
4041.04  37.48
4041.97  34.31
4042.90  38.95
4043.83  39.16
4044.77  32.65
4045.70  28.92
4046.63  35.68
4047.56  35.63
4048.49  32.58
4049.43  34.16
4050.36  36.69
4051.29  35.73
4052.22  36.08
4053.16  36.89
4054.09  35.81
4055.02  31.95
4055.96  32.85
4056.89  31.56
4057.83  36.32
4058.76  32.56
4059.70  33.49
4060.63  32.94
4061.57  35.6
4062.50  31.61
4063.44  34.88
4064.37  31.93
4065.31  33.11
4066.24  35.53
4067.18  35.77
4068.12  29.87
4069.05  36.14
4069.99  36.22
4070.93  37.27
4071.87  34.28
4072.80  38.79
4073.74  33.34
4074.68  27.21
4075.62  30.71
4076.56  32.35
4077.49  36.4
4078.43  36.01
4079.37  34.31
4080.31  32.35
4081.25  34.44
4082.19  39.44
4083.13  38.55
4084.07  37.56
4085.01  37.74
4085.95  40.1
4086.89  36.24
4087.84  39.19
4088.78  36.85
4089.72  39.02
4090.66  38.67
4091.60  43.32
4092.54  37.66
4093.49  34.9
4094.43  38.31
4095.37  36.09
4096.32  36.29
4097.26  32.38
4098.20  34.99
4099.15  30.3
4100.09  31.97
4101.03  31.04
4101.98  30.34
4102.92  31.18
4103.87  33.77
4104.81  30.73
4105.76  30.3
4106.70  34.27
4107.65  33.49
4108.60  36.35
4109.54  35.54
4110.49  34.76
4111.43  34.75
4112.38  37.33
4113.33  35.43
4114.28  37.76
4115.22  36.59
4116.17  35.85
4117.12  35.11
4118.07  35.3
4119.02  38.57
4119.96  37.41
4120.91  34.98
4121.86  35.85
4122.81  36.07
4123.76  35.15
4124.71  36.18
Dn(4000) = 1.9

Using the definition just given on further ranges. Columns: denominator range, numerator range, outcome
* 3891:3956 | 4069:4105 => 1.78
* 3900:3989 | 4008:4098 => 1.74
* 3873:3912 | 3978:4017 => 1.62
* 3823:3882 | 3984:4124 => 2.31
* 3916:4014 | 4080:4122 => 1.57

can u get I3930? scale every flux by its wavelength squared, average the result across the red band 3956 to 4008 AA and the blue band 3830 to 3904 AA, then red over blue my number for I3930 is 1.5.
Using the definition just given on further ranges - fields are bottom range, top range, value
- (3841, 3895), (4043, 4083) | 2.05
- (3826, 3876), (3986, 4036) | 2.30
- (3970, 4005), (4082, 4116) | 1.29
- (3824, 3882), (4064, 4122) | 2.36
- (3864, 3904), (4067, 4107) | 1.90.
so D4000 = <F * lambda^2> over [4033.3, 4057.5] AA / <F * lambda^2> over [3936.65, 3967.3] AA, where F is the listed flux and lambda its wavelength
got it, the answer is 1.81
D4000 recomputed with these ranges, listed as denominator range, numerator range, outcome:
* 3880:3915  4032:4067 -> 1.67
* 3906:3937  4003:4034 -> 1.86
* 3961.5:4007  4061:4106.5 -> 1.36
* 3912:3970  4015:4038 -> 1.94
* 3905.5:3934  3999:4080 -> 1.73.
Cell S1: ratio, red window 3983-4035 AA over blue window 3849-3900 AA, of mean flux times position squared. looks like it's 1.9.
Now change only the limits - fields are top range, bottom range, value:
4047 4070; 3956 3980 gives 1.84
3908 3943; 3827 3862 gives 1.31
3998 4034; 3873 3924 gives 1.71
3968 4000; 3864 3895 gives 1.48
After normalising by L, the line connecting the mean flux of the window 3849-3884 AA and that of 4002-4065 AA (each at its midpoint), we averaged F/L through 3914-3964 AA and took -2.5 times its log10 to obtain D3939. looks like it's 0.28 mag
